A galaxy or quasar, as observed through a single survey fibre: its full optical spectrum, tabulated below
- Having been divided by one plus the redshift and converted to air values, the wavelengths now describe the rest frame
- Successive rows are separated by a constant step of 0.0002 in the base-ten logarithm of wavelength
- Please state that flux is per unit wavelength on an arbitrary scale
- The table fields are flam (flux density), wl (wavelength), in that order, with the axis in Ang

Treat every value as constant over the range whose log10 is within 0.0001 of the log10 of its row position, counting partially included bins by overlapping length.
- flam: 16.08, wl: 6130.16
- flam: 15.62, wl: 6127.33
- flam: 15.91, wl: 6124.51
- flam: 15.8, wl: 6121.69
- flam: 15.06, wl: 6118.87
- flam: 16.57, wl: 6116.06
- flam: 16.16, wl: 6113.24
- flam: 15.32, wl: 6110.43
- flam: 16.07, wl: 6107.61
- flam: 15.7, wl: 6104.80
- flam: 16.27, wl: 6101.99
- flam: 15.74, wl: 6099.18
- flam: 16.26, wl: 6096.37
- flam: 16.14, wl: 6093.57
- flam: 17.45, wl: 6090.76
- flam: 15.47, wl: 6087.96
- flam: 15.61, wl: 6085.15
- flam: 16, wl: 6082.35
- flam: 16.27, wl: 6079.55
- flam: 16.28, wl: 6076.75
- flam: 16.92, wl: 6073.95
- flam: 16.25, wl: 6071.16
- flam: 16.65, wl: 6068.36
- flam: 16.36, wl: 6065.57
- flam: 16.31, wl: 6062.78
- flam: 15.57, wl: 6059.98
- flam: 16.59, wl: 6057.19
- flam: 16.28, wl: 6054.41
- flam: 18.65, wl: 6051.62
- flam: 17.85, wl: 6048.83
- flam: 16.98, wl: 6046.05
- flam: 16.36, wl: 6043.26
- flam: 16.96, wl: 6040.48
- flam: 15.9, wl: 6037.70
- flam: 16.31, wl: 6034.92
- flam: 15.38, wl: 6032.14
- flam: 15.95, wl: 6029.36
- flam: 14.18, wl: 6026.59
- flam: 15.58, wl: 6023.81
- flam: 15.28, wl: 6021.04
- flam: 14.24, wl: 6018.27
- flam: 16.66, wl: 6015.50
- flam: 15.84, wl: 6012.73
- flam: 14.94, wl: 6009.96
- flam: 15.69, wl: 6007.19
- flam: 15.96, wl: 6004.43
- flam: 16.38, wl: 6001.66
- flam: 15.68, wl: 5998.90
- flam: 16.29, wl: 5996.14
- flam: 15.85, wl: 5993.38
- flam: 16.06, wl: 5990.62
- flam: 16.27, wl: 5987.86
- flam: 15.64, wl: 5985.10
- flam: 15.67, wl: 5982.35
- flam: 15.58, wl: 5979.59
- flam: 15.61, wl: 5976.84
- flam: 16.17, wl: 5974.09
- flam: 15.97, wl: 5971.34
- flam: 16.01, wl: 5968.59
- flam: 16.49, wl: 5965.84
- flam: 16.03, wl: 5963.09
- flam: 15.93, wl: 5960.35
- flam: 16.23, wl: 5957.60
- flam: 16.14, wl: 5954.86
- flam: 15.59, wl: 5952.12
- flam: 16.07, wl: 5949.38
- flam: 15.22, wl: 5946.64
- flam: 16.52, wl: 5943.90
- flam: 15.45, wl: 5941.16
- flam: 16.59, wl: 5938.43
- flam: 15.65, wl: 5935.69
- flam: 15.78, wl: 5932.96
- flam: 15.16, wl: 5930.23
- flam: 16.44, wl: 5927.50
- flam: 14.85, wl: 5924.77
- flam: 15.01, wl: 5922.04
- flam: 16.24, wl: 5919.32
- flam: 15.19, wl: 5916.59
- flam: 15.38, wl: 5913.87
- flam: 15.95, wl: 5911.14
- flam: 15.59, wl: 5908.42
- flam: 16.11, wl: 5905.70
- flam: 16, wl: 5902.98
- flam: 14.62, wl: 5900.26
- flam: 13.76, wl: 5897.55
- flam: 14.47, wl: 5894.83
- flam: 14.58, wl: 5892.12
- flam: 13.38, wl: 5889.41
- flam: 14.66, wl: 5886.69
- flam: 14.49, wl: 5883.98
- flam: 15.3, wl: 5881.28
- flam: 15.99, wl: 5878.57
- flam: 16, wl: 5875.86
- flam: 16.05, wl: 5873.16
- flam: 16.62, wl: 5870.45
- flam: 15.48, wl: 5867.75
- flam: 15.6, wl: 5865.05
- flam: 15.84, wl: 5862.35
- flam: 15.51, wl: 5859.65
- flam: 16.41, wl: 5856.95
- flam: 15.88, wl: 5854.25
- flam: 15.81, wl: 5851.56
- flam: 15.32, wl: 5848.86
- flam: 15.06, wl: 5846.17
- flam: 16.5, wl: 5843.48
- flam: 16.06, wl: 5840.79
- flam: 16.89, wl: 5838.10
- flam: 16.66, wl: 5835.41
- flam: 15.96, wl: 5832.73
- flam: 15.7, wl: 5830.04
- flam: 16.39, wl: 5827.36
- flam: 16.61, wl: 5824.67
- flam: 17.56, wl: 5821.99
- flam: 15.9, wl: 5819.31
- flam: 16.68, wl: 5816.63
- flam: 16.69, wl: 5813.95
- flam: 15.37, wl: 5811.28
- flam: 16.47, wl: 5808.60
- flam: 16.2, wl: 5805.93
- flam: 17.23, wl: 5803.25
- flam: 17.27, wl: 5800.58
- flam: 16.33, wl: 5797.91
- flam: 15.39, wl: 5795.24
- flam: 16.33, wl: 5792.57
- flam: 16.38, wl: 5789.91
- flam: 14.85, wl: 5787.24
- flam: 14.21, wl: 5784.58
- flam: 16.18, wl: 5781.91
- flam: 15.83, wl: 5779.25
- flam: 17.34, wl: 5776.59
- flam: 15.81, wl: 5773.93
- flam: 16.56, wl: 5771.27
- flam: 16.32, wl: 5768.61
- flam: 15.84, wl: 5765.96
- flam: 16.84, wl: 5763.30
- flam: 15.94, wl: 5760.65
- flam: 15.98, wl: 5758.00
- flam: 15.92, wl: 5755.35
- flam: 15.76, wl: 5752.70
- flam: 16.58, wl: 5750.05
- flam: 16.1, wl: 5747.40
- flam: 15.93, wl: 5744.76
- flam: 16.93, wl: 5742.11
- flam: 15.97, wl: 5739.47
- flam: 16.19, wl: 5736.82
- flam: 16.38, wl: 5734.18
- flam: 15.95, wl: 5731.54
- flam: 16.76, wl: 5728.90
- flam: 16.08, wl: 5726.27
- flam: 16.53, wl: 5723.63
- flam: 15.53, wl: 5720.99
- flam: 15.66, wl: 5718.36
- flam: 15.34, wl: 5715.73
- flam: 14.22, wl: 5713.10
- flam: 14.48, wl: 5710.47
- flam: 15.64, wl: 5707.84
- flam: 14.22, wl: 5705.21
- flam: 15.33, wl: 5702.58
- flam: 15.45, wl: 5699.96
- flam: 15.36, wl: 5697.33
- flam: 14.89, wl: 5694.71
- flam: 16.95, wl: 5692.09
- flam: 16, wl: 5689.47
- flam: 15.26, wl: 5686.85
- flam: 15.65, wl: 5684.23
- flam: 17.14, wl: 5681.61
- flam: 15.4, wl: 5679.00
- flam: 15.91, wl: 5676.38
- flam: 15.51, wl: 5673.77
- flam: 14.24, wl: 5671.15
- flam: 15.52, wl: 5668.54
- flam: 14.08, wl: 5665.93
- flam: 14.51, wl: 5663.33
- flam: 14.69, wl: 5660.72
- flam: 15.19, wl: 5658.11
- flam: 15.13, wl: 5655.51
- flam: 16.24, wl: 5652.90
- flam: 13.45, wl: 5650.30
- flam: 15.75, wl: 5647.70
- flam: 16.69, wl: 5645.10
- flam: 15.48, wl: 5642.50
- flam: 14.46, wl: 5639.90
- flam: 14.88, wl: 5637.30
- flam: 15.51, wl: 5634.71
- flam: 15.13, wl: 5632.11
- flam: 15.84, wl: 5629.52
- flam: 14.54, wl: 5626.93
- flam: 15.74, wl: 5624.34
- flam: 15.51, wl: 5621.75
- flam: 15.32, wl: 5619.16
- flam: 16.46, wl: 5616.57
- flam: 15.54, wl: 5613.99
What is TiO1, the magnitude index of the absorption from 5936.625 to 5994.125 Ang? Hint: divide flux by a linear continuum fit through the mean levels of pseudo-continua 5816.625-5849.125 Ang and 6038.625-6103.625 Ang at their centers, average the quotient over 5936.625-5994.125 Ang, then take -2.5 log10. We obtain 0.03 mag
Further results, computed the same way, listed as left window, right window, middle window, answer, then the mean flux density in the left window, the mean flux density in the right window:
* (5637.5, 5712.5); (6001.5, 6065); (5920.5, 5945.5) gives 0.01 mag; 15.3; 16.1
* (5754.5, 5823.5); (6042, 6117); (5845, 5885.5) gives 0.04 mag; 16.2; 16.4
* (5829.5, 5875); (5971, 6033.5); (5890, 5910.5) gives 0.06 mag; 16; 15.7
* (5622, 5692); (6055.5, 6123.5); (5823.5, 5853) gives -0.03 mag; 15.3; 16.1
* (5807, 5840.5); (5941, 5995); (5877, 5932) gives 0.07 mag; 16.4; 15.9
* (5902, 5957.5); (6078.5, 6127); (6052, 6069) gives -0.03 mag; 15.8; 16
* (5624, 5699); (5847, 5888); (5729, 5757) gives -0.05 mag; 15.3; 15.7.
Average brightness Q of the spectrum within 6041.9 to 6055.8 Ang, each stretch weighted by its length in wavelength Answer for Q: 17.2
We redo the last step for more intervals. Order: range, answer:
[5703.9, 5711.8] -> 14.8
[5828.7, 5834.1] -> 15.8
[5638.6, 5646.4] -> 15.5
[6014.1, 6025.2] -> 15.4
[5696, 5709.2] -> 15.2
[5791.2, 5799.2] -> 16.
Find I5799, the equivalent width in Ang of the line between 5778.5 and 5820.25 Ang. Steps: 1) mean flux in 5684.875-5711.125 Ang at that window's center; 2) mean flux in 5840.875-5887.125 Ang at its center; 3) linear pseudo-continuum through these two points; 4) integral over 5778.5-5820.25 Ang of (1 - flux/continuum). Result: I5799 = -1.35 Ang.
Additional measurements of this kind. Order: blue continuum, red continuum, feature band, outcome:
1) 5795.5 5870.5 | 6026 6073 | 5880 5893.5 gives 1.5 Ang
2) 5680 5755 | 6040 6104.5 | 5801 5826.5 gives -0.9 Ang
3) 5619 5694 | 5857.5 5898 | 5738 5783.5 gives -2.7 Ang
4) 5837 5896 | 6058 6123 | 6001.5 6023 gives 0.4 Ang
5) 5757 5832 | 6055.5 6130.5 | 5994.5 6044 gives 1.2 Ang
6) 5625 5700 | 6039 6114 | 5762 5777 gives -0.8 Ang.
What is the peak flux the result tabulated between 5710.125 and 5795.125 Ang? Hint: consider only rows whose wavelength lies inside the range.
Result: 17.34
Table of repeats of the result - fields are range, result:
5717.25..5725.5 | 16.53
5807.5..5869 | 17.56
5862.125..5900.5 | 16.62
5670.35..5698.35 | 17.14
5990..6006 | 16.38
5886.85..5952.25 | 16.59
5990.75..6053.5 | 18.65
